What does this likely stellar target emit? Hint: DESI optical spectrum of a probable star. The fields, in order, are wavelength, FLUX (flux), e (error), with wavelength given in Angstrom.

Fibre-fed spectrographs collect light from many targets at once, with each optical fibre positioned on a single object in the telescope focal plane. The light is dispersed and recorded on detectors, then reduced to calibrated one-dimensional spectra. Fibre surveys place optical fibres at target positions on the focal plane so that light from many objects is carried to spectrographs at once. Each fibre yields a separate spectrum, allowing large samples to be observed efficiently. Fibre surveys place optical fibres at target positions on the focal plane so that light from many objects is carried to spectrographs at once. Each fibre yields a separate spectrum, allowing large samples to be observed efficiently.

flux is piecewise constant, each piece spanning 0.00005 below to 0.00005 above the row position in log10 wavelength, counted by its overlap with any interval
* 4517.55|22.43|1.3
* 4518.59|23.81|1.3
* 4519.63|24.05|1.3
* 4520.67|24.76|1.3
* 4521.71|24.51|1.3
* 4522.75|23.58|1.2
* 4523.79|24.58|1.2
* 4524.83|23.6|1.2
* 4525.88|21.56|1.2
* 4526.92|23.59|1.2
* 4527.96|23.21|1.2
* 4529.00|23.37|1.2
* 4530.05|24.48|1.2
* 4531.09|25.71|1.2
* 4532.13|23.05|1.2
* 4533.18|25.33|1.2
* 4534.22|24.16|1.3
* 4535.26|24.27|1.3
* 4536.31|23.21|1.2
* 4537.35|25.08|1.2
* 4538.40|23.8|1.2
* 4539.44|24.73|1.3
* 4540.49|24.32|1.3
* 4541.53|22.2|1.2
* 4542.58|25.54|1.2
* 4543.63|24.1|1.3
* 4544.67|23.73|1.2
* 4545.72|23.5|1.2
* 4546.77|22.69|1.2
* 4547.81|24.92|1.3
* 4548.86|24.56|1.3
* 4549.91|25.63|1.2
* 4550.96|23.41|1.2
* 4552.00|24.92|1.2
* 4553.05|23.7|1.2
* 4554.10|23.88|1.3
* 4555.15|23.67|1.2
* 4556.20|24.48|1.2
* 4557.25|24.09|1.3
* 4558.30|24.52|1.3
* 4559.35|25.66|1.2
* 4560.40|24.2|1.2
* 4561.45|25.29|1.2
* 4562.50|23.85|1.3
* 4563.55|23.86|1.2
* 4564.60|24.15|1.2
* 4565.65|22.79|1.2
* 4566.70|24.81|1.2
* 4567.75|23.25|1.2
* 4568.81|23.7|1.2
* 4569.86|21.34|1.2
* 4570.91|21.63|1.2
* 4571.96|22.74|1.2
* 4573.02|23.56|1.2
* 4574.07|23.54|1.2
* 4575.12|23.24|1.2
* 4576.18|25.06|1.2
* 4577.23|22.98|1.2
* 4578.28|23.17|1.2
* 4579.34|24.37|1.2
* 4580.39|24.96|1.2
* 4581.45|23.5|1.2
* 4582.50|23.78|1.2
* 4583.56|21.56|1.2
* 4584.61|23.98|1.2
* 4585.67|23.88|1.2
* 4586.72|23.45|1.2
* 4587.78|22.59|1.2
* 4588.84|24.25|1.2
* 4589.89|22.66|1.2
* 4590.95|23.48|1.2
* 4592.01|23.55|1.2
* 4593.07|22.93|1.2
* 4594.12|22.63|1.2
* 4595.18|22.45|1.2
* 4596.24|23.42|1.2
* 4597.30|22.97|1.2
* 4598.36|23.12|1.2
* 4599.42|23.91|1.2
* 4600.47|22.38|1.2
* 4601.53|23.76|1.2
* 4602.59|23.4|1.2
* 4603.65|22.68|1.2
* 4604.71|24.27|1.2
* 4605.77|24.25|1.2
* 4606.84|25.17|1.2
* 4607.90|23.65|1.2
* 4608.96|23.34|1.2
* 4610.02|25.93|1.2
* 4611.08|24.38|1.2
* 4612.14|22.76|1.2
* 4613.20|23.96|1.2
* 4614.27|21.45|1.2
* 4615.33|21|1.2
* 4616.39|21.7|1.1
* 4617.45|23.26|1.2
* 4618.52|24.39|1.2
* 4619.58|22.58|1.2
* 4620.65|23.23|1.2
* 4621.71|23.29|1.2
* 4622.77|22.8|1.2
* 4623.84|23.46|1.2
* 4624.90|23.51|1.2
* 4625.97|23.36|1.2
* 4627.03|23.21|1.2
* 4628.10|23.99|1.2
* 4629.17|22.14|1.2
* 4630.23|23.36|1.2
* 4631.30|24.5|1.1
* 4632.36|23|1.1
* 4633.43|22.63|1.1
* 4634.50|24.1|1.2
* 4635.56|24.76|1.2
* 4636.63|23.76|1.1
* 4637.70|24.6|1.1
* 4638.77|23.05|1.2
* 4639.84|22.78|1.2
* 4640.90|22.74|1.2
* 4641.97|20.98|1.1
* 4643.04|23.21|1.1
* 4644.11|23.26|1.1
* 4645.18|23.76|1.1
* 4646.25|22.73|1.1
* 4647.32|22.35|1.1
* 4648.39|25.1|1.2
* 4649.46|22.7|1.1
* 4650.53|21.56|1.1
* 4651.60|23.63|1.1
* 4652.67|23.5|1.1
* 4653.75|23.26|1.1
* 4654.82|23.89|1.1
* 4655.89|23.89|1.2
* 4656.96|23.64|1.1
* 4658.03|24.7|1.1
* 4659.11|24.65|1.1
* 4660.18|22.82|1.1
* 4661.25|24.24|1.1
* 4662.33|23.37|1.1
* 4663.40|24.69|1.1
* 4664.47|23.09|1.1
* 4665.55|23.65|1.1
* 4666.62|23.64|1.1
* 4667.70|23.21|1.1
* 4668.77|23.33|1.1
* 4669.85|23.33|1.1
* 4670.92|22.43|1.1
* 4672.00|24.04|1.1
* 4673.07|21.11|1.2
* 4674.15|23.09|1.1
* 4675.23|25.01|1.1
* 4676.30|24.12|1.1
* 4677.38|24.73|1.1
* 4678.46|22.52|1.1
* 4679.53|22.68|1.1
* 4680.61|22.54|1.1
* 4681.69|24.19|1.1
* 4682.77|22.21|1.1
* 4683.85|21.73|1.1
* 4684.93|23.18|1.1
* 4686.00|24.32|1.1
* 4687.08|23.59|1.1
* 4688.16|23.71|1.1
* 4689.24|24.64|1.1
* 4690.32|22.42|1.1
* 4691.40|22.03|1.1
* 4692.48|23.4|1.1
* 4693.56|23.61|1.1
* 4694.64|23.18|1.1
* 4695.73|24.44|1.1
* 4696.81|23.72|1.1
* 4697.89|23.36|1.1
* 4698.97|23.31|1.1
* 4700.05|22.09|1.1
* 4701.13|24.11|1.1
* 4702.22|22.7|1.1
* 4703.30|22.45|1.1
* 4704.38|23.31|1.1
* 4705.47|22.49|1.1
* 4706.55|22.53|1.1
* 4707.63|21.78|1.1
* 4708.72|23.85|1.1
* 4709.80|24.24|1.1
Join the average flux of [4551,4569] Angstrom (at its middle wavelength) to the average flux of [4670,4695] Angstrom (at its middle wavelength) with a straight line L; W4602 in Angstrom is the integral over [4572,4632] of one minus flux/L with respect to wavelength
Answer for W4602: 1.14 Angstrom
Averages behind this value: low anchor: 24.2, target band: 23.4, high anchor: 23.2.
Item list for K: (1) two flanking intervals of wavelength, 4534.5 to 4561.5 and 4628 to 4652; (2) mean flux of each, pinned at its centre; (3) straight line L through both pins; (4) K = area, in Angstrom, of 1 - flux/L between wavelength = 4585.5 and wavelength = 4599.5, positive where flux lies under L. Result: 0.3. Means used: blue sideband 24.2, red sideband 23.2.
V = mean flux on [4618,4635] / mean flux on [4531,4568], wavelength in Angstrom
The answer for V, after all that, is 0.97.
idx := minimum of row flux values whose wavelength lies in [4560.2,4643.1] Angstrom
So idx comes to 20.98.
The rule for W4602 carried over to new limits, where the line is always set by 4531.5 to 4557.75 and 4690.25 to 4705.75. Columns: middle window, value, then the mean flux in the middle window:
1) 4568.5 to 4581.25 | 0.3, 23.4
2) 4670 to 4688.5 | 0.0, 23.3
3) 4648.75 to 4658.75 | 0.0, 23.5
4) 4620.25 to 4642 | 0.2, 23.4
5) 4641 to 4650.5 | 0.2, 22.9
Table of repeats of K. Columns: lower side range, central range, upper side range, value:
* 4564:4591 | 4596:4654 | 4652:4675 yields 0.4 Angstrom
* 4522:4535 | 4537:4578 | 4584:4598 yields -0.6 Angstrom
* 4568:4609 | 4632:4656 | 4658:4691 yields 0.1 Angstrom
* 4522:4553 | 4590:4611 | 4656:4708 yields 0.2 Angstrom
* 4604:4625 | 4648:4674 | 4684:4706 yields -0.1 Angstrom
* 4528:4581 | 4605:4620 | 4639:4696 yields 0.1 Angstrom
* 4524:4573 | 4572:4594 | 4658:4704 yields 0.3 Angstrom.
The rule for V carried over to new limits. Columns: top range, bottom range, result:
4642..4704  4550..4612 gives 0.99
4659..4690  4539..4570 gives 0.97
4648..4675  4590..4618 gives 1.01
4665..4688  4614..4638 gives 1.00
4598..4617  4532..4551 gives 0.97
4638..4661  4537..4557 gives 0.96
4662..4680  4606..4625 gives 1.00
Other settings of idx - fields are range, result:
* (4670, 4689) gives 21.11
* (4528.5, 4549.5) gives 22.2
